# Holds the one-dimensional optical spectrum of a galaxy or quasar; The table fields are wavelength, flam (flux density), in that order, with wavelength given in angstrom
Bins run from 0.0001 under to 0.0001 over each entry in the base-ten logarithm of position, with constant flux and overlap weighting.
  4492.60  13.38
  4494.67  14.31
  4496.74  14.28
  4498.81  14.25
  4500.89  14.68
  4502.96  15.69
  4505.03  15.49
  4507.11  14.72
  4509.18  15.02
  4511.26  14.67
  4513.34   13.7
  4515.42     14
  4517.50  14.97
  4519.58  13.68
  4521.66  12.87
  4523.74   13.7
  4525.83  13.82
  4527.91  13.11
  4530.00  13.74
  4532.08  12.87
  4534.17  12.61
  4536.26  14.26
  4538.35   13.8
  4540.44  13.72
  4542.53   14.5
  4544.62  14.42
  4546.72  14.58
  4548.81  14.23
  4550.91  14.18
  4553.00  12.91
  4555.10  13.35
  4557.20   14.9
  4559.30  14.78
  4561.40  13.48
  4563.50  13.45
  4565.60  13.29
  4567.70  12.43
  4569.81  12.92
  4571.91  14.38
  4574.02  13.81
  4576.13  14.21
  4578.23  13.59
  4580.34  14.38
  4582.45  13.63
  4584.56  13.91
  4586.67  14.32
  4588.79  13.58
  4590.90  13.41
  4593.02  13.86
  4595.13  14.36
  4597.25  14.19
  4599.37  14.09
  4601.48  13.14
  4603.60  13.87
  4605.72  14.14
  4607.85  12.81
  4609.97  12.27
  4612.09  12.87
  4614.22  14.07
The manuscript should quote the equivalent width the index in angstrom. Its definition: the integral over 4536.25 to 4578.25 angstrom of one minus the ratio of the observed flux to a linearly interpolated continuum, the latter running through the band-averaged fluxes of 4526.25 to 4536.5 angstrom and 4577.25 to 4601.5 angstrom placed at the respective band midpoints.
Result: -1.0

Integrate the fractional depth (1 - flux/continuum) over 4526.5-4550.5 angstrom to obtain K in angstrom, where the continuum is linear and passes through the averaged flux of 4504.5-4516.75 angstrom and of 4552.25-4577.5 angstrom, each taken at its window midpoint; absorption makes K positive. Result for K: 0.48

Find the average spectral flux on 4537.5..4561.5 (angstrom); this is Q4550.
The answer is 14.1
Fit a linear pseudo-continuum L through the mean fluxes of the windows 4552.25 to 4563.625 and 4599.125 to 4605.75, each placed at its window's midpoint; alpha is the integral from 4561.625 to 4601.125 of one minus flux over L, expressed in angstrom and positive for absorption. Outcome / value 0.1 angstrom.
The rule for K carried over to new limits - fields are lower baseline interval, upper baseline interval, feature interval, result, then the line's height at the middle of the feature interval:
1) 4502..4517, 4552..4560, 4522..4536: 1.05 angstrom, 14.4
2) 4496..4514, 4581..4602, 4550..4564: 0.34 angstrom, 14.2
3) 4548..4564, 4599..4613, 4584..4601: -0.61 angstrom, 13.5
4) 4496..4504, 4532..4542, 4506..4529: 0.26 angstrom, 14.2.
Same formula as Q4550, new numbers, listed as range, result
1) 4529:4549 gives 13.9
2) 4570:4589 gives 13.9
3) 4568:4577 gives 13.7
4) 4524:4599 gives 13.8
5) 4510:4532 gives 13.8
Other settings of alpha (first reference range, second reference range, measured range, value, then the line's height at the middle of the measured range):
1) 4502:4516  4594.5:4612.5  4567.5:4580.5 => 0.2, 13.9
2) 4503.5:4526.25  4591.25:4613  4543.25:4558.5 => -0.1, 14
